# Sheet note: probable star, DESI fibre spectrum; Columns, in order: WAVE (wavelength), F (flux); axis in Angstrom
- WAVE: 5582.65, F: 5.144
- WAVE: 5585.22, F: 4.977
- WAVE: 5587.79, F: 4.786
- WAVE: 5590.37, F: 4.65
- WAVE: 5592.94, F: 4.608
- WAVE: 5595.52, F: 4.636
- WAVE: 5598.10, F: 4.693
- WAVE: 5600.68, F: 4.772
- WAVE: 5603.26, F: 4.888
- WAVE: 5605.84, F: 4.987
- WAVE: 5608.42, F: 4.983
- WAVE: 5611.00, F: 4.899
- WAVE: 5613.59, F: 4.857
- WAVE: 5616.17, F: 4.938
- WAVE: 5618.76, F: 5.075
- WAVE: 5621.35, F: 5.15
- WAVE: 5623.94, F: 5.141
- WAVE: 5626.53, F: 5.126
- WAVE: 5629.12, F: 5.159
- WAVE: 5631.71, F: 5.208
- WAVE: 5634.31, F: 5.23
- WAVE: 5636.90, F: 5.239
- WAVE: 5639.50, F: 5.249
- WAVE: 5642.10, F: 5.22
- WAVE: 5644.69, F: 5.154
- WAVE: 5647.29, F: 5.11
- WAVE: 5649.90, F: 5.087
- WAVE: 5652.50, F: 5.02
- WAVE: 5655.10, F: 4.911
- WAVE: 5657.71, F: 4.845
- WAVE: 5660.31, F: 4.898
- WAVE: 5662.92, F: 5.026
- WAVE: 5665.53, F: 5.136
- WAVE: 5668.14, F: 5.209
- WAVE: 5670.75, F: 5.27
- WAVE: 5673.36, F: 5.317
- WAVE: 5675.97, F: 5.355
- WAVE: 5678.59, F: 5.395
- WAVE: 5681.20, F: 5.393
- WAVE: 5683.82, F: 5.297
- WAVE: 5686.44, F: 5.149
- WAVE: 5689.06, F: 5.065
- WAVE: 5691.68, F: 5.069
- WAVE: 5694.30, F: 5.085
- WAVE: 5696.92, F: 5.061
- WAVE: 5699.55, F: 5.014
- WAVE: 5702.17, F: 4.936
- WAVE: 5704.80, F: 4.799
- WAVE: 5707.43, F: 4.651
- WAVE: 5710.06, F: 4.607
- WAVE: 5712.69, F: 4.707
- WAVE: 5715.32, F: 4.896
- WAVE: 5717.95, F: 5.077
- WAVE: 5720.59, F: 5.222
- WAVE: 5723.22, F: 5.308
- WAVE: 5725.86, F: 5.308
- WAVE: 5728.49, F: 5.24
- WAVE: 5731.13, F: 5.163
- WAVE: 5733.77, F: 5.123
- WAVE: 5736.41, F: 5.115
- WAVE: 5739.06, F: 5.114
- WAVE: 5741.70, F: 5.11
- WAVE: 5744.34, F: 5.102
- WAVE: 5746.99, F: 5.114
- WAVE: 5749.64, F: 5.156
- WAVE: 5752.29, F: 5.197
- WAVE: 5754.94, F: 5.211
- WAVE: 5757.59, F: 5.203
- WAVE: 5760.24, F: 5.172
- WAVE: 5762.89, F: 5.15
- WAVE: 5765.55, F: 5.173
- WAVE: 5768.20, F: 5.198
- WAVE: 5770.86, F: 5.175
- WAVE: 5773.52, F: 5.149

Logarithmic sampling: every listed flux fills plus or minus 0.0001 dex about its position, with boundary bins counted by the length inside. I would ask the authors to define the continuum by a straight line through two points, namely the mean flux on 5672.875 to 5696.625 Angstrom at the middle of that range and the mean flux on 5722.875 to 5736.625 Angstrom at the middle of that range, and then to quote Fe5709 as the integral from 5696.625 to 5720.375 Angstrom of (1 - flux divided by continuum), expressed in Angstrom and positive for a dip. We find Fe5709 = 1.6 Angstrom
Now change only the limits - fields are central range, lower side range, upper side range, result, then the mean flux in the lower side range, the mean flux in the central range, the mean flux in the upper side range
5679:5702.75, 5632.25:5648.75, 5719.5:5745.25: 0.3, 5.2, 5.14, 5.18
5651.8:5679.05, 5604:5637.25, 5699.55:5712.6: -1.2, 5.07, 5.12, 4.77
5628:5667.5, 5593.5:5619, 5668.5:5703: -0.6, 4.86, 5.1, 5.19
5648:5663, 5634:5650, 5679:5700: 0.6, 5.19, 4.96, 5.16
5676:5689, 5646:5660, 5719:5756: -0.6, 4.99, 5.29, 5.18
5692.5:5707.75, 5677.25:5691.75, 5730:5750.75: 0.8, 5.24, 4.95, 5.12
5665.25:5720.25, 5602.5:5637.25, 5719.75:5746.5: 0.7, 5.06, 5.07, 5.18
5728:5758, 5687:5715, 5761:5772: -0.4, 4.91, 5.15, 5.17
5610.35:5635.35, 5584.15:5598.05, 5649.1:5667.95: -1.2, 4.72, 5.08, 5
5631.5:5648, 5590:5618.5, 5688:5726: -1.1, 4.83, 5.21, 4.98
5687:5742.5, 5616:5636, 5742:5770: 1.3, 5.14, 5.03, 5.17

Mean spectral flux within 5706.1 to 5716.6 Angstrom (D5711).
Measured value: 4.71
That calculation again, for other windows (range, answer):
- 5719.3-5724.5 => 5.27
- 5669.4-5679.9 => 5.34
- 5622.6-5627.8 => 5.13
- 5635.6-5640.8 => 5.24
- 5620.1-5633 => 5.16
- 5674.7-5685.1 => 5.36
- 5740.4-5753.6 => 5.13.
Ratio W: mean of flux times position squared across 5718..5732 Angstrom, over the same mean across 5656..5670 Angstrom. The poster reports 1.06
